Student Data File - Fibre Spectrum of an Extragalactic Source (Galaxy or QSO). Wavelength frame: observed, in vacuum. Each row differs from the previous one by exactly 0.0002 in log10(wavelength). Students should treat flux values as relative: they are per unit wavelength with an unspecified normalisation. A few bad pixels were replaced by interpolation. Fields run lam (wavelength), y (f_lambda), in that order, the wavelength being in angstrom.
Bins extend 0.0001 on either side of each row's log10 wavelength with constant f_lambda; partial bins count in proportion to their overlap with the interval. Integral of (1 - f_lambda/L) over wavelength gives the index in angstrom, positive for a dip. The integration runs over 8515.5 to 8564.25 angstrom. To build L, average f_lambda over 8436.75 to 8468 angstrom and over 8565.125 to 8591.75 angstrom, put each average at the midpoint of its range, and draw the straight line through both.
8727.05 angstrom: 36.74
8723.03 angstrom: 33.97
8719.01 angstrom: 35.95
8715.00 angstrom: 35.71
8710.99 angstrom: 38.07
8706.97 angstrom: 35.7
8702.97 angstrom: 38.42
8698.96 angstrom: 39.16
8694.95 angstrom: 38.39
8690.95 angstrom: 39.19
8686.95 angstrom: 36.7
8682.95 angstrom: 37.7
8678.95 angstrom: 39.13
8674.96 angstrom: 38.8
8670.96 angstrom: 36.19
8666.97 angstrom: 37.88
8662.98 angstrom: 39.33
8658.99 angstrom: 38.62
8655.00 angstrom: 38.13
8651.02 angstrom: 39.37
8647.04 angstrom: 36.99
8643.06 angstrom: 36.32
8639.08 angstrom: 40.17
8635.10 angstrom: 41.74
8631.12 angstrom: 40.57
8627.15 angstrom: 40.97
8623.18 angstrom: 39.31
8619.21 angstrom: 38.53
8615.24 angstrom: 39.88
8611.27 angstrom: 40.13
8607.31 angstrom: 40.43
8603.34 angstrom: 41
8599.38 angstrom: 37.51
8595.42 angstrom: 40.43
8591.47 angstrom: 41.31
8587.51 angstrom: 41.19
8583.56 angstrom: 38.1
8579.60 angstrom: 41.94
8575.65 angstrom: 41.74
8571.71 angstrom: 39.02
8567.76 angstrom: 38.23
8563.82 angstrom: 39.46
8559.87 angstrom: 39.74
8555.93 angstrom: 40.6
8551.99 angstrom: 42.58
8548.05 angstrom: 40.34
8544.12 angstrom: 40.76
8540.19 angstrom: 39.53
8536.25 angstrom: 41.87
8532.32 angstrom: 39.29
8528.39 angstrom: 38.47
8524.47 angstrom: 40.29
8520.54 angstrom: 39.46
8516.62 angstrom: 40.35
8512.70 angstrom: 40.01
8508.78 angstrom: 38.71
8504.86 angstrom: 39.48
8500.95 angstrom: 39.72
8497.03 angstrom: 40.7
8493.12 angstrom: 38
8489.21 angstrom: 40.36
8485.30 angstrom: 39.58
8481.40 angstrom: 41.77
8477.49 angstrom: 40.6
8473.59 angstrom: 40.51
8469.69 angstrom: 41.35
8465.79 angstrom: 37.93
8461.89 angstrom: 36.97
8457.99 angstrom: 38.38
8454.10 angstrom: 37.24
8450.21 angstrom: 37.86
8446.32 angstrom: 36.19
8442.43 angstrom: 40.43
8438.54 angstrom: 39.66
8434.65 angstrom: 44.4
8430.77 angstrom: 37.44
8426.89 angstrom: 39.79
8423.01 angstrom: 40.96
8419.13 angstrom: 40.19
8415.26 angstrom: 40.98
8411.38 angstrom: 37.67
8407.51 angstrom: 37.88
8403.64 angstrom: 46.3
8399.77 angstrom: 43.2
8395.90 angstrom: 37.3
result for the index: -0.9 angstrom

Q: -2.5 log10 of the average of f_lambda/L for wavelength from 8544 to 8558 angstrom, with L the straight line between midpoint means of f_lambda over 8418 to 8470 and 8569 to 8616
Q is -0.03 mag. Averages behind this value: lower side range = 39.1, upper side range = 40.2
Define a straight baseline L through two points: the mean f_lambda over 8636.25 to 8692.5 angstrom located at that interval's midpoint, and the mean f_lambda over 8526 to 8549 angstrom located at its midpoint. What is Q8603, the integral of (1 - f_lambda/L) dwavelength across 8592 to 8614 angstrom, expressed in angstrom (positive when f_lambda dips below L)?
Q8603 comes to -0.50 angstrom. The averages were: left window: 40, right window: 38.2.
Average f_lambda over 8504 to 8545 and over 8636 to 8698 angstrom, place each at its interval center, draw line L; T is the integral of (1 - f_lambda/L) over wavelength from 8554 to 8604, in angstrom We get -1.0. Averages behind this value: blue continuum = 39.8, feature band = 40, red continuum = 38.3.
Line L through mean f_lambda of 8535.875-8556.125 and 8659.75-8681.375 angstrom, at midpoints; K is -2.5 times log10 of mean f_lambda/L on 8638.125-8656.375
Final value 0.02 mag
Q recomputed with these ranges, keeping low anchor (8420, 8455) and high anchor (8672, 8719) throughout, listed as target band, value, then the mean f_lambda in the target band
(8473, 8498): -0.03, 40.2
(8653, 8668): -0.01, 38.5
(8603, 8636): -0.05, 40.2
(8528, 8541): -0.03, 39.9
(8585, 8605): -0.05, 40.2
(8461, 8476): 0.00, 39.4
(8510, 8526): -0.03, 40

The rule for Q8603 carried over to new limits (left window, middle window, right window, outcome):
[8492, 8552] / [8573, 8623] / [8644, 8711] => -1.43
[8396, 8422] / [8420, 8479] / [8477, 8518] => 1.54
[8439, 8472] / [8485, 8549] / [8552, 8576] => -0.94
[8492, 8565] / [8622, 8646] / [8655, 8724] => -0.81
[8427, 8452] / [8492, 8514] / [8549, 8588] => 0.17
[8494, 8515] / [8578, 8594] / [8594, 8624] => -0.39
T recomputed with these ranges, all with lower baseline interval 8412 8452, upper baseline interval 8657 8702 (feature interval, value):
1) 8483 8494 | -0.04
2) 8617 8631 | -0.41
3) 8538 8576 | -1.12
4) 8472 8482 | -0.36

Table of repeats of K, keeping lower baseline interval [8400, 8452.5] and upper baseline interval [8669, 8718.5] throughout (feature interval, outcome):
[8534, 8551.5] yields -0.05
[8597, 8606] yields -0.02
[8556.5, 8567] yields -0.02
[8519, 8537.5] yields -0.02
